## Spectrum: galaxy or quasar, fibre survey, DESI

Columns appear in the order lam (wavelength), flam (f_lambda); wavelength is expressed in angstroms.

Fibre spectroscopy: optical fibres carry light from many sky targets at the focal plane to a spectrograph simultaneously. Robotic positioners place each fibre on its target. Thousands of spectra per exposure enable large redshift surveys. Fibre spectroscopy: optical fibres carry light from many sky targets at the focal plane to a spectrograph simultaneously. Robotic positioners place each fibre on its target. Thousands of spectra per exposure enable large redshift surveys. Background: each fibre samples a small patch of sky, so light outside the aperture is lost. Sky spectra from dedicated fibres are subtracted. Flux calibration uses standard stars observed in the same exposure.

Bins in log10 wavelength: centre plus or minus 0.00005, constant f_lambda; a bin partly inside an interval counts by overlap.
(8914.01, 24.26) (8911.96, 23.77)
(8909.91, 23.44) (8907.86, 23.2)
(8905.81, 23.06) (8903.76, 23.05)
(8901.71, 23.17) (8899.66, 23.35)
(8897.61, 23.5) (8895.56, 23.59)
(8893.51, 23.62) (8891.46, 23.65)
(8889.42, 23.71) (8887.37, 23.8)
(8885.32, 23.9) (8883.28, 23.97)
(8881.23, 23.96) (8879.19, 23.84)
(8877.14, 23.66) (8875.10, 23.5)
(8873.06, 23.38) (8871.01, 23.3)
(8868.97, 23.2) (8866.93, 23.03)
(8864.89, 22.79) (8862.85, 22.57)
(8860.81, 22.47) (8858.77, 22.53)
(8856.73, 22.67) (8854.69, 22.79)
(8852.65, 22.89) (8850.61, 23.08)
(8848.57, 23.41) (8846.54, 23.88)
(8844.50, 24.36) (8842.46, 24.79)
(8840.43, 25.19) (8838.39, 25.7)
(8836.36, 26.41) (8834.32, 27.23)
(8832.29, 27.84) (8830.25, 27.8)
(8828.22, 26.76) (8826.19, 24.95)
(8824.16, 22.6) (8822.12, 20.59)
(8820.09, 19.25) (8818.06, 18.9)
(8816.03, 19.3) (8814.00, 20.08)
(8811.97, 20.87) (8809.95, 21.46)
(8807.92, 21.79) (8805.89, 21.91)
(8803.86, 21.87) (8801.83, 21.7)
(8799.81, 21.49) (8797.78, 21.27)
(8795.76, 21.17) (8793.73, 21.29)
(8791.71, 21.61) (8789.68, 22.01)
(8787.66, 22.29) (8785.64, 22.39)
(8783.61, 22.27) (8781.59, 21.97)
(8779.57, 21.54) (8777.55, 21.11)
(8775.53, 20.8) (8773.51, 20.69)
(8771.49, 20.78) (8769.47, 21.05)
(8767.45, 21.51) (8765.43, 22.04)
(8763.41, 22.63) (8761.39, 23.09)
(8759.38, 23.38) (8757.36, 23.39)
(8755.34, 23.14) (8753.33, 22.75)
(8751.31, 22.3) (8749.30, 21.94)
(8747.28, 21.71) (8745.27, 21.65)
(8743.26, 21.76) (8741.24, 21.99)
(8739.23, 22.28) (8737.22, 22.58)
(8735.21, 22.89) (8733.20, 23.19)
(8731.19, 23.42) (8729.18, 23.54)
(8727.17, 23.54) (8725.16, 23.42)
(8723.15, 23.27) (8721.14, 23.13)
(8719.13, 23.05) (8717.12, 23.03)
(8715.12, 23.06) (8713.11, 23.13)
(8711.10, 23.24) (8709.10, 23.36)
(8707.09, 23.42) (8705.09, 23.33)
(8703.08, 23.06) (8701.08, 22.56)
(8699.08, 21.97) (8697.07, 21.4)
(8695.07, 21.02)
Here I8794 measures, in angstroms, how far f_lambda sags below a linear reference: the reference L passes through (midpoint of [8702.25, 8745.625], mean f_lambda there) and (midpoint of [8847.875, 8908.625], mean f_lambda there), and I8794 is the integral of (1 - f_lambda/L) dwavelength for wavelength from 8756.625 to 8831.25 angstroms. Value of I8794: 4.0 angstroms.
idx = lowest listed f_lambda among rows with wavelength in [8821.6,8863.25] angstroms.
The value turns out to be 20.59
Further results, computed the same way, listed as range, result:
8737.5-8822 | 18.9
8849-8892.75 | 22.47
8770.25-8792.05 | 20.69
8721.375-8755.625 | 21.65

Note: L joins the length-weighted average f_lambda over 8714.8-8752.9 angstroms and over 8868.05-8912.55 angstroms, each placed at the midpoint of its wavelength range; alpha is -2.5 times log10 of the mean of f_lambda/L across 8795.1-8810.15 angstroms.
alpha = 0.07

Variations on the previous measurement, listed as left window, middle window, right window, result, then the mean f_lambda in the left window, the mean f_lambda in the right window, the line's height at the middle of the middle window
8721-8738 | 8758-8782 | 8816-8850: 0.09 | 23.2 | 24.2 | 23.6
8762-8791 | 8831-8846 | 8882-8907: -0.15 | 21.7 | 23.5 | 22.6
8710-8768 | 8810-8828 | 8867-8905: 0.10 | 22.8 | 23.5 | 23.2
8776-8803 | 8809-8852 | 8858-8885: -0.05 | 21.7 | 23.3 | 22.5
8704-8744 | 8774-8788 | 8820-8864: 0.09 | 23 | 24.2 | 23.6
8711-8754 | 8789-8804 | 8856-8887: 0.07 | 22.8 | 23.3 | 23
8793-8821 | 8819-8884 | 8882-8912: -0.08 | 20.9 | 23.5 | 22.2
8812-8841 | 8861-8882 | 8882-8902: 0.02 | 23.6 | 23.6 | 23.6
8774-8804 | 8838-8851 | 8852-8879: -0.08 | 21.6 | 23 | 22.6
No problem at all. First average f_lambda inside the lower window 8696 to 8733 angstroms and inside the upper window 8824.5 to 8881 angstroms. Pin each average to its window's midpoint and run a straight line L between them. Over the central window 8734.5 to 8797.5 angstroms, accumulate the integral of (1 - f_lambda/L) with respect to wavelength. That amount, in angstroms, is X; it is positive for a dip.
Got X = 3.99 angstroms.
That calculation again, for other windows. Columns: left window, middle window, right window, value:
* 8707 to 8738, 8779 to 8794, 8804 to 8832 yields 0.36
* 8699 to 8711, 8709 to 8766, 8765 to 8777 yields -1.89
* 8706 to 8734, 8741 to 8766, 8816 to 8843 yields 1.17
